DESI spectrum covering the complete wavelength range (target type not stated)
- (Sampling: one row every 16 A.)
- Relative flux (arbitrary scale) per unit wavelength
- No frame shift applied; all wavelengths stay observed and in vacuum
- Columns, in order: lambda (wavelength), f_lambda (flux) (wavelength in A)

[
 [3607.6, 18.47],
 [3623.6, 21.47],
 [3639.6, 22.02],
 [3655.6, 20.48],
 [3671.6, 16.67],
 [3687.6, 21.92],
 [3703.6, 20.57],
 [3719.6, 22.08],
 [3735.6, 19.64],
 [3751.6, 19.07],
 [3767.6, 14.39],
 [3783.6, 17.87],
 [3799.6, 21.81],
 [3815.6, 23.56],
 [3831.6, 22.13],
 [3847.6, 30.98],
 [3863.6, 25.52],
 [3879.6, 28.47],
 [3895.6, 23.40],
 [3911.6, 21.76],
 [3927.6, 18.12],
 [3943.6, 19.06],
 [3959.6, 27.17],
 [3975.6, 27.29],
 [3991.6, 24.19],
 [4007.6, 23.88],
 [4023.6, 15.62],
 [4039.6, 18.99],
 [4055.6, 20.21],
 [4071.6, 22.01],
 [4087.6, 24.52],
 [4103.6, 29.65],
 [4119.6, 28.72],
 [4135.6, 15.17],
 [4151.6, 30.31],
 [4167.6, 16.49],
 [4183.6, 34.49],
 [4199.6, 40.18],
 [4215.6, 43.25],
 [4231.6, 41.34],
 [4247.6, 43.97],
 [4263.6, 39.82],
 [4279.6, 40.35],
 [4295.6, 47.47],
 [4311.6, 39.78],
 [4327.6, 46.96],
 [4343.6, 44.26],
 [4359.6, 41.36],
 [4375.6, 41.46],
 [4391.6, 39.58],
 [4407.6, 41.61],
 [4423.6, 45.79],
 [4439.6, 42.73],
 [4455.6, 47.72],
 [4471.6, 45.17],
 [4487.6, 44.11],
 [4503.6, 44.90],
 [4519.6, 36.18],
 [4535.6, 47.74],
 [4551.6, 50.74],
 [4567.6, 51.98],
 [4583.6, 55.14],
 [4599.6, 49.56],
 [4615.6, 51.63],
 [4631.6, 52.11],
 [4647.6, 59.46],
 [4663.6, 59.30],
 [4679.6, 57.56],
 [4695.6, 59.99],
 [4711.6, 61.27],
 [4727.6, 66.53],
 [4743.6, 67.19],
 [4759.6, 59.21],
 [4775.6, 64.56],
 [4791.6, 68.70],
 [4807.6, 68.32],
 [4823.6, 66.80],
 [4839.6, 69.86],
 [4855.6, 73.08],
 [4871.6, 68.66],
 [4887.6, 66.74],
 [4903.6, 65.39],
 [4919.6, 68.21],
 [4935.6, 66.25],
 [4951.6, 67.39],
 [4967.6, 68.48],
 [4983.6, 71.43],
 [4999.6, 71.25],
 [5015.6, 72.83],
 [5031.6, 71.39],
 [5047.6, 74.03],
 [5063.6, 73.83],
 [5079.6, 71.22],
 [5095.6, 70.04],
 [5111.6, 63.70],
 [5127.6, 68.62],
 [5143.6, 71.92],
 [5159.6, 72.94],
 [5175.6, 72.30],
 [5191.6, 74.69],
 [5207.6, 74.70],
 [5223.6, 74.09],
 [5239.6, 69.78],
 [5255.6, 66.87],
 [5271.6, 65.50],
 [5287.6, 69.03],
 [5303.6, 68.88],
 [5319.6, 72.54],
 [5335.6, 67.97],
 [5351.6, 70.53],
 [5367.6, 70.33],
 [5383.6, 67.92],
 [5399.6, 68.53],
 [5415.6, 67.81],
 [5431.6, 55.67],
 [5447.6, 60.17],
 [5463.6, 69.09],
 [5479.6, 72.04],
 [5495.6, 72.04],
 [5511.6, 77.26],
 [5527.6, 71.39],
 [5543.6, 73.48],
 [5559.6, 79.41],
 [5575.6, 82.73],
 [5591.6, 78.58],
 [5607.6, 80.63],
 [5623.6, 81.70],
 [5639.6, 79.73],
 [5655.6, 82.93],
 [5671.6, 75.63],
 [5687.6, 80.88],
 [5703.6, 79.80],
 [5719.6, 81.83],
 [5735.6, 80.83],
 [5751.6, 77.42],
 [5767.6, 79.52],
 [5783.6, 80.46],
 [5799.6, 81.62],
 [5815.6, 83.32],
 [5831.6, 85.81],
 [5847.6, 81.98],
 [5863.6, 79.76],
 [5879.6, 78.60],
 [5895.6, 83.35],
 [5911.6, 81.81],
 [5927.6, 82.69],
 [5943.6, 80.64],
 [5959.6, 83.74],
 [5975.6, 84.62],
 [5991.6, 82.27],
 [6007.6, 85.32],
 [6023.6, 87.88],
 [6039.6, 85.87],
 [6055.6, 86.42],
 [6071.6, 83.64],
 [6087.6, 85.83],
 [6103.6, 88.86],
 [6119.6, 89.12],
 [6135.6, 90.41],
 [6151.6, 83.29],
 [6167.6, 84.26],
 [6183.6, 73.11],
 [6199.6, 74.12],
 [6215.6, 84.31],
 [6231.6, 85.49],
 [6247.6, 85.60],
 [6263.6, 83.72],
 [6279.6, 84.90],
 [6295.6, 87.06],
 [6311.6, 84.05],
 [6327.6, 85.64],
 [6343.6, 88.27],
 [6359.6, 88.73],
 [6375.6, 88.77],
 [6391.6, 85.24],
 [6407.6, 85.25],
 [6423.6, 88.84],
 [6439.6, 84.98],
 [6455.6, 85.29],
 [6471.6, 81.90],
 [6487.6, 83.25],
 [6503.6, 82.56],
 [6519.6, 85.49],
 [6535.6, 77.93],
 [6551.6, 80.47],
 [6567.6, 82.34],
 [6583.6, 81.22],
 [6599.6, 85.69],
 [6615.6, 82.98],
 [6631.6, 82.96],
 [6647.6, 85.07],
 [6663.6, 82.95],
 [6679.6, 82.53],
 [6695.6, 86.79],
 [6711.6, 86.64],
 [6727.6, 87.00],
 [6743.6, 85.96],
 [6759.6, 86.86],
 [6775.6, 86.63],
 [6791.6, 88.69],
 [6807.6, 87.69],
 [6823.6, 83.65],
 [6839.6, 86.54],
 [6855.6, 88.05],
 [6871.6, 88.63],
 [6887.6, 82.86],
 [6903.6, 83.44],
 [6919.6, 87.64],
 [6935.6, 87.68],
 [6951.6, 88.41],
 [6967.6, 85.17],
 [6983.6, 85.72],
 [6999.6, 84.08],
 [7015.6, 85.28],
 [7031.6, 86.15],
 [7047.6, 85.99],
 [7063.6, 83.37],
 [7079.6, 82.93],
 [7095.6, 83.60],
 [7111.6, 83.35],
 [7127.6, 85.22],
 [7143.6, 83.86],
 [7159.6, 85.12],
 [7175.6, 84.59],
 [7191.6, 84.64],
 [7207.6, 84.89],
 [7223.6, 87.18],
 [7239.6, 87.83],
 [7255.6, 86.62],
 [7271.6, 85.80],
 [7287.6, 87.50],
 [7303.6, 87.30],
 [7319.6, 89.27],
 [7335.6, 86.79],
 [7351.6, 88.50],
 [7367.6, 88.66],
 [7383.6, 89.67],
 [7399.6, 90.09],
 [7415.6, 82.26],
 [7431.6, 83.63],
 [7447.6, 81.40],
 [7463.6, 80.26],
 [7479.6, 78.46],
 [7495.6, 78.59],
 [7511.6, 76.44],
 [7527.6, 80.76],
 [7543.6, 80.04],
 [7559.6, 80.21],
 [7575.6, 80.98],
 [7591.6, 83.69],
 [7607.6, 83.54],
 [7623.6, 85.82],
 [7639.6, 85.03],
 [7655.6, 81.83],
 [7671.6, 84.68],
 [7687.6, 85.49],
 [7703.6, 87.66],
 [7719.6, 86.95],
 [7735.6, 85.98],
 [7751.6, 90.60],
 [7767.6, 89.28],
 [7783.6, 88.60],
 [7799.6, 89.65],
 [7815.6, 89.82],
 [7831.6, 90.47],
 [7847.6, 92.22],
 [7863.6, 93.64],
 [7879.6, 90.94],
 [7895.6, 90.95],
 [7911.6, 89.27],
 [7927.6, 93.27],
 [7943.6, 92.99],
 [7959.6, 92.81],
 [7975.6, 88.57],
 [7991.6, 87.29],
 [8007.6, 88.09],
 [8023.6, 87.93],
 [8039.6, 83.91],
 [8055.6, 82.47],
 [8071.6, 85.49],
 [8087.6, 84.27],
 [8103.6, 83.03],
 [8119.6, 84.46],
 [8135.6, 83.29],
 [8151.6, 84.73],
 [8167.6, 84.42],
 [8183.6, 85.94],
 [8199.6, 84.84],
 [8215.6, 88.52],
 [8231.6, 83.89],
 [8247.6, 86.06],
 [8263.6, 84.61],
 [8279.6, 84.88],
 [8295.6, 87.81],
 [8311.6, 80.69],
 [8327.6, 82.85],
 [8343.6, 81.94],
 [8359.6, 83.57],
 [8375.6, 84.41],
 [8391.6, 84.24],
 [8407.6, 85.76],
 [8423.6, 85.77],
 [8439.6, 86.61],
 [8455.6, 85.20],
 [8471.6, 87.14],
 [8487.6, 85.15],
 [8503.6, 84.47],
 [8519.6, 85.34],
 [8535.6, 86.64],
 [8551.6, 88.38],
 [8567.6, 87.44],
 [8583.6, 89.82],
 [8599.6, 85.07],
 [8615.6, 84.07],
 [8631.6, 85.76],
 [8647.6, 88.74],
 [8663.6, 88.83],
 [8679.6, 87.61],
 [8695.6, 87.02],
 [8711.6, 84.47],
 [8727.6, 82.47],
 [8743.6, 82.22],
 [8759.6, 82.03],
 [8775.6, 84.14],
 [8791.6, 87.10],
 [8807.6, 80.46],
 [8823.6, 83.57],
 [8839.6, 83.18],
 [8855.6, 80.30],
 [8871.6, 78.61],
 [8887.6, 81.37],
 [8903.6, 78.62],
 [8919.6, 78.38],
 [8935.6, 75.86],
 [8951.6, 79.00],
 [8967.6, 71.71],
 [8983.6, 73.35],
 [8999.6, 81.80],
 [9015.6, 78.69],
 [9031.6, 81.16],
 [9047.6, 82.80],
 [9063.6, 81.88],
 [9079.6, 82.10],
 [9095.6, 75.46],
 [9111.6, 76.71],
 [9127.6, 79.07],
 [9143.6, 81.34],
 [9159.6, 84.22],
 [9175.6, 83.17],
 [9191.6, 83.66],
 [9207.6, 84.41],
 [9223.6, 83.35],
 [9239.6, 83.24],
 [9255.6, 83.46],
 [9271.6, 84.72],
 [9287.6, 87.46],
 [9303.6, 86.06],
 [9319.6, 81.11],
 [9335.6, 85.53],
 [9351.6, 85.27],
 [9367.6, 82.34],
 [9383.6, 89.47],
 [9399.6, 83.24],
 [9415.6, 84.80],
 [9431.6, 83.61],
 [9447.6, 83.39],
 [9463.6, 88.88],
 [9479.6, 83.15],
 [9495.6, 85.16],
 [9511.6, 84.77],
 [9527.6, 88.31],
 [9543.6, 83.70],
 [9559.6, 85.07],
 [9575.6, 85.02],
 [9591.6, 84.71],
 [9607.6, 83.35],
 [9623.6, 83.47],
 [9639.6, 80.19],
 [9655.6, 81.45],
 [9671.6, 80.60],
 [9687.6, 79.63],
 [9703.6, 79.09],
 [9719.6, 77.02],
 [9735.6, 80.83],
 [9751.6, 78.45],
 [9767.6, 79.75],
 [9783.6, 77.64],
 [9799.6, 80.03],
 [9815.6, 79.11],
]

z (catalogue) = 0.05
